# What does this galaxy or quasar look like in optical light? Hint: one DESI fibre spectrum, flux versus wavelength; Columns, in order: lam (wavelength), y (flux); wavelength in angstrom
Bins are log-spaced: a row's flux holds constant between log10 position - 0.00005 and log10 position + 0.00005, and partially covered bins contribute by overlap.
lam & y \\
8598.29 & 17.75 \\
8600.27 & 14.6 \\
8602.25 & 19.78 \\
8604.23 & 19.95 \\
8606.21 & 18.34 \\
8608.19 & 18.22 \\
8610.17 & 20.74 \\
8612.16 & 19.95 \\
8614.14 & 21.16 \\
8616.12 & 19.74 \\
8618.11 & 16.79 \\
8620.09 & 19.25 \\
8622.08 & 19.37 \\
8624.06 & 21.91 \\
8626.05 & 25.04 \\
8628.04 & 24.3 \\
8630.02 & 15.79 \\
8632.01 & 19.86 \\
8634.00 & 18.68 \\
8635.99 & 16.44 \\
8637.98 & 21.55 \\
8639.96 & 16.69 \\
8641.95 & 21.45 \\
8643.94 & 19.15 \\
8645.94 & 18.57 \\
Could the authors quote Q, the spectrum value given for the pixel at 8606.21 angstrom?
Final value 18.34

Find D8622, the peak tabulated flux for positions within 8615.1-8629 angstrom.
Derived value 25.04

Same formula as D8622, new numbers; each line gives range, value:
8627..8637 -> 24.3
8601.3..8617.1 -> 21.16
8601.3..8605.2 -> 19.95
